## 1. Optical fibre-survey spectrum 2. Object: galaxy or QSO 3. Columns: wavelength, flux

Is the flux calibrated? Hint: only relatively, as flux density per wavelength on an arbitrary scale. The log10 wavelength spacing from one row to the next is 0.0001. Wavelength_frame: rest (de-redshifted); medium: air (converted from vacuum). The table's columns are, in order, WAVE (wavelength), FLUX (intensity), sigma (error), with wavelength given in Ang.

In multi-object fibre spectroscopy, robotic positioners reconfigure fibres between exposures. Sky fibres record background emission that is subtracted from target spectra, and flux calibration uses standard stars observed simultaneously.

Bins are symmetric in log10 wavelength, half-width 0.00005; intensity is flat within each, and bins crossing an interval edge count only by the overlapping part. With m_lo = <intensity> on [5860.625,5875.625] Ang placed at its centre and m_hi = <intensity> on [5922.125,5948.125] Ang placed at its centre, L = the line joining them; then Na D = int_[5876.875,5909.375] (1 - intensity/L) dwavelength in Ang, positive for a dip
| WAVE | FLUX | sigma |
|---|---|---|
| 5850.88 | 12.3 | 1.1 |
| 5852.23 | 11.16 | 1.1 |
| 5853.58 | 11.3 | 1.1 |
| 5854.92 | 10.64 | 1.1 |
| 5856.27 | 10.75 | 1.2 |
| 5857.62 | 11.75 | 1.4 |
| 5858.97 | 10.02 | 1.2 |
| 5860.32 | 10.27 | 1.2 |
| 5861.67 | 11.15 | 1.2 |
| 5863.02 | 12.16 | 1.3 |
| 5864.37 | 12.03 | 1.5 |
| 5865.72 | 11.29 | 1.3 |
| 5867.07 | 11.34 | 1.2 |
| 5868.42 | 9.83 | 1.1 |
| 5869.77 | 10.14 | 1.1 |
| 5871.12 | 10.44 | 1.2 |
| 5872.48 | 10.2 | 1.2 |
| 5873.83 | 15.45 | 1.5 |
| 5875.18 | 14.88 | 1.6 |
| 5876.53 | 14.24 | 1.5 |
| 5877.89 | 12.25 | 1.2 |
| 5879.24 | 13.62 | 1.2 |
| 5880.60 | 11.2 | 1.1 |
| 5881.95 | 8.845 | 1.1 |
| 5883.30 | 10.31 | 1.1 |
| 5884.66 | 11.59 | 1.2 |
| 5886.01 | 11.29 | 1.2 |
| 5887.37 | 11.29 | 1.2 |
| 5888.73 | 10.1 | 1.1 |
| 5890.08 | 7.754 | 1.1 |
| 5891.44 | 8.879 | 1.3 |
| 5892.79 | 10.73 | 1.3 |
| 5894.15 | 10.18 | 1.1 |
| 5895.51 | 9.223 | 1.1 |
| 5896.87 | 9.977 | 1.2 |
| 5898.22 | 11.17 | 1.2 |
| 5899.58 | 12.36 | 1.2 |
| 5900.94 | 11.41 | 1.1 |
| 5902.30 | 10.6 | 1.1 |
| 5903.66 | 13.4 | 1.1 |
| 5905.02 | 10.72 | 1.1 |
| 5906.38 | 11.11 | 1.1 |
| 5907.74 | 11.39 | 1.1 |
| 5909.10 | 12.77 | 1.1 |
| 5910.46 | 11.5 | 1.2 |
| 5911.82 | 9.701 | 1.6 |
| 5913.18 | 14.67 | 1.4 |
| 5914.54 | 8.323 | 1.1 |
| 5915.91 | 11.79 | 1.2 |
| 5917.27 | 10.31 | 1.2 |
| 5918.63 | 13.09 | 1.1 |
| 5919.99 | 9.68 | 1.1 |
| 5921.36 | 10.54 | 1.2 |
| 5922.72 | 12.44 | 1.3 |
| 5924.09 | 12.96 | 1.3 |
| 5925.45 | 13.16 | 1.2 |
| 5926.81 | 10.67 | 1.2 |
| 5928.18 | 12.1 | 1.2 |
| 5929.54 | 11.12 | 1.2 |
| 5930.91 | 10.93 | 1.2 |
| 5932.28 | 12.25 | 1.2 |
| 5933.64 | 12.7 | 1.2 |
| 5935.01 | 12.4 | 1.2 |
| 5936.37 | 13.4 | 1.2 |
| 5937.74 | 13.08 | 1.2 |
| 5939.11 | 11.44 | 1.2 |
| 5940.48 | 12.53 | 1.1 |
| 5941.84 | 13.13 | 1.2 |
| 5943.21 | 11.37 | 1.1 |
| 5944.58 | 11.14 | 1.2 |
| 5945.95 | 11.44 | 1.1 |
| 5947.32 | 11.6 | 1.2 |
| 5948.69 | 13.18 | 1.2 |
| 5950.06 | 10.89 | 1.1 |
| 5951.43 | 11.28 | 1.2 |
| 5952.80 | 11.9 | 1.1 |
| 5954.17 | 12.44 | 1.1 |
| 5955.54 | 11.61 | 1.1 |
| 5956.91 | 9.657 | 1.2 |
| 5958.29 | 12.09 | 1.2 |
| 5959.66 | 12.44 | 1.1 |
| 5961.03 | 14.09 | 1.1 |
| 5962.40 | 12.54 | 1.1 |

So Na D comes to 2.4 Ang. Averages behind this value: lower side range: 11.6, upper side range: 12.1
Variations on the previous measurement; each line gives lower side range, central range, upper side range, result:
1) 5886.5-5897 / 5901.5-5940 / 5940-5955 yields -3.0 Ang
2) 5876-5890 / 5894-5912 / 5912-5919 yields 0.3 Ang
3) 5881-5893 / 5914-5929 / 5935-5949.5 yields 0.1 Ang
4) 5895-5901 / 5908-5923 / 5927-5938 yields 0.2 Ang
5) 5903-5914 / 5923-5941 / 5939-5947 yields -0.5 Ang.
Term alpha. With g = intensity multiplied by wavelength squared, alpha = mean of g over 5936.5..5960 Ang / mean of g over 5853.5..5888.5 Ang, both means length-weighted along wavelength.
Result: 1.06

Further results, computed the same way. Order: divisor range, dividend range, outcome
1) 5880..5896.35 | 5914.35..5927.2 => 1.14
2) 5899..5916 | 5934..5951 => 1.07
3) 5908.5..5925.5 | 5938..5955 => 1.04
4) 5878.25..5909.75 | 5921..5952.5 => 1.12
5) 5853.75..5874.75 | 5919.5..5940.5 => 1.09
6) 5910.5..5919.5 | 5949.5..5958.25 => 1.02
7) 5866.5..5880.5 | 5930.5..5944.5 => 1.03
